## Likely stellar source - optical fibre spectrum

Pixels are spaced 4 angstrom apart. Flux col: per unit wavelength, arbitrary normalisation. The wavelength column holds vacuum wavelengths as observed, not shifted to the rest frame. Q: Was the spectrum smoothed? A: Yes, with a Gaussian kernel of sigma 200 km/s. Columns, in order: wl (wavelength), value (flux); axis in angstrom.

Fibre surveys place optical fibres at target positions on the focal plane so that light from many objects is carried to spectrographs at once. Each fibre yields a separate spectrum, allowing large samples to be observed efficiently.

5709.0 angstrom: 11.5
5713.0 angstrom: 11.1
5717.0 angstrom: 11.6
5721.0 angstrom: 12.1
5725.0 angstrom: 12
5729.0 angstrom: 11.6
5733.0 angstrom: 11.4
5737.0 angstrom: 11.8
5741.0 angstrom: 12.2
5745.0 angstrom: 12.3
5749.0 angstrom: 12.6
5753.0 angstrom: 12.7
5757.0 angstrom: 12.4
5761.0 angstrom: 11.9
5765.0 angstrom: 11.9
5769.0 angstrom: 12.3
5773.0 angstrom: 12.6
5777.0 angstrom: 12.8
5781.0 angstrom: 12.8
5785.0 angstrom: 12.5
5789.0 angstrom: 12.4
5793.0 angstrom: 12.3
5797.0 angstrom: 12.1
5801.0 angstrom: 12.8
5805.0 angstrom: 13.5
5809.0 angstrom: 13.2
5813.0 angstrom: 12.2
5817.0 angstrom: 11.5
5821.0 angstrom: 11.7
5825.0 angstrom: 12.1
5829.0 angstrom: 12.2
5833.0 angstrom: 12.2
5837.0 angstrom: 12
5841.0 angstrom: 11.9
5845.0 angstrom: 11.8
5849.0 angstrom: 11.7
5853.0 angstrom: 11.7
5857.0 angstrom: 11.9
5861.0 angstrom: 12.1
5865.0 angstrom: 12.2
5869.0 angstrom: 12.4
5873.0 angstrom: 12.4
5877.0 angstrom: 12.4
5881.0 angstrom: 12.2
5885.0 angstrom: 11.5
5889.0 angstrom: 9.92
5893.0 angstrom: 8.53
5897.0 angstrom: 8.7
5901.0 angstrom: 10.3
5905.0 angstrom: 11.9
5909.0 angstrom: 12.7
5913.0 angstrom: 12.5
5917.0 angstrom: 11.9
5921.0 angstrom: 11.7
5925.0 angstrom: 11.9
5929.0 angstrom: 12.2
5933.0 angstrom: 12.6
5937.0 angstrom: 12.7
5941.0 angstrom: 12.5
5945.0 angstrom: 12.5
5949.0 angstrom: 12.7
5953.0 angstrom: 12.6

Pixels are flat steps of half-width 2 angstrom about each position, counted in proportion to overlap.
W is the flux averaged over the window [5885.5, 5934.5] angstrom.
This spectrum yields 11.2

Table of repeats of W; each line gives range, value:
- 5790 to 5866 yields 12.2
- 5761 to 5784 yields 12.4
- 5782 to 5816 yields 12.6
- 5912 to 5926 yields 12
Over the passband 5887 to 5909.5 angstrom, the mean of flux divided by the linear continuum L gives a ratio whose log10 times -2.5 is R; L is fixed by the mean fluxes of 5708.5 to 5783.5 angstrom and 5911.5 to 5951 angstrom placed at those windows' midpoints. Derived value 0.20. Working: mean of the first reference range 12.1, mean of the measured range 10.2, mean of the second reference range 12.3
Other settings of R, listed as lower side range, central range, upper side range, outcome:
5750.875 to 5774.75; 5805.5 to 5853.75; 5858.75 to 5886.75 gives 0.01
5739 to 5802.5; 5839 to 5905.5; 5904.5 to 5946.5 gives 0.09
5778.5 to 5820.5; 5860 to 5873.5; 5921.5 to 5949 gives 0.01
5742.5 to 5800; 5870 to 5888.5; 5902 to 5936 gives 0.02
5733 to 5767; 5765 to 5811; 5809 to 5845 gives -0.05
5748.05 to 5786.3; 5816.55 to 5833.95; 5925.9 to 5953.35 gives 0.04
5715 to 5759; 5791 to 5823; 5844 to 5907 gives -0.06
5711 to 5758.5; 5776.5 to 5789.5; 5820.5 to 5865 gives -0.06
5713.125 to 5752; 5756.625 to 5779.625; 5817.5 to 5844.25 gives -0.03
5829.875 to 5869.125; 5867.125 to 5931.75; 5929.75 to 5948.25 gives 0.08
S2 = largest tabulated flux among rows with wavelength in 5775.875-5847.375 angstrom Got 13.5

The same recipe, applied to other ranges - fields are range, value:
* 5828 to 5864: 12.2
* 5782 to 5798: 12.5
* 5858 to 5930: 12.7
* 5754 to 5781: 12.8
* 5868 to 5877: 12.4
